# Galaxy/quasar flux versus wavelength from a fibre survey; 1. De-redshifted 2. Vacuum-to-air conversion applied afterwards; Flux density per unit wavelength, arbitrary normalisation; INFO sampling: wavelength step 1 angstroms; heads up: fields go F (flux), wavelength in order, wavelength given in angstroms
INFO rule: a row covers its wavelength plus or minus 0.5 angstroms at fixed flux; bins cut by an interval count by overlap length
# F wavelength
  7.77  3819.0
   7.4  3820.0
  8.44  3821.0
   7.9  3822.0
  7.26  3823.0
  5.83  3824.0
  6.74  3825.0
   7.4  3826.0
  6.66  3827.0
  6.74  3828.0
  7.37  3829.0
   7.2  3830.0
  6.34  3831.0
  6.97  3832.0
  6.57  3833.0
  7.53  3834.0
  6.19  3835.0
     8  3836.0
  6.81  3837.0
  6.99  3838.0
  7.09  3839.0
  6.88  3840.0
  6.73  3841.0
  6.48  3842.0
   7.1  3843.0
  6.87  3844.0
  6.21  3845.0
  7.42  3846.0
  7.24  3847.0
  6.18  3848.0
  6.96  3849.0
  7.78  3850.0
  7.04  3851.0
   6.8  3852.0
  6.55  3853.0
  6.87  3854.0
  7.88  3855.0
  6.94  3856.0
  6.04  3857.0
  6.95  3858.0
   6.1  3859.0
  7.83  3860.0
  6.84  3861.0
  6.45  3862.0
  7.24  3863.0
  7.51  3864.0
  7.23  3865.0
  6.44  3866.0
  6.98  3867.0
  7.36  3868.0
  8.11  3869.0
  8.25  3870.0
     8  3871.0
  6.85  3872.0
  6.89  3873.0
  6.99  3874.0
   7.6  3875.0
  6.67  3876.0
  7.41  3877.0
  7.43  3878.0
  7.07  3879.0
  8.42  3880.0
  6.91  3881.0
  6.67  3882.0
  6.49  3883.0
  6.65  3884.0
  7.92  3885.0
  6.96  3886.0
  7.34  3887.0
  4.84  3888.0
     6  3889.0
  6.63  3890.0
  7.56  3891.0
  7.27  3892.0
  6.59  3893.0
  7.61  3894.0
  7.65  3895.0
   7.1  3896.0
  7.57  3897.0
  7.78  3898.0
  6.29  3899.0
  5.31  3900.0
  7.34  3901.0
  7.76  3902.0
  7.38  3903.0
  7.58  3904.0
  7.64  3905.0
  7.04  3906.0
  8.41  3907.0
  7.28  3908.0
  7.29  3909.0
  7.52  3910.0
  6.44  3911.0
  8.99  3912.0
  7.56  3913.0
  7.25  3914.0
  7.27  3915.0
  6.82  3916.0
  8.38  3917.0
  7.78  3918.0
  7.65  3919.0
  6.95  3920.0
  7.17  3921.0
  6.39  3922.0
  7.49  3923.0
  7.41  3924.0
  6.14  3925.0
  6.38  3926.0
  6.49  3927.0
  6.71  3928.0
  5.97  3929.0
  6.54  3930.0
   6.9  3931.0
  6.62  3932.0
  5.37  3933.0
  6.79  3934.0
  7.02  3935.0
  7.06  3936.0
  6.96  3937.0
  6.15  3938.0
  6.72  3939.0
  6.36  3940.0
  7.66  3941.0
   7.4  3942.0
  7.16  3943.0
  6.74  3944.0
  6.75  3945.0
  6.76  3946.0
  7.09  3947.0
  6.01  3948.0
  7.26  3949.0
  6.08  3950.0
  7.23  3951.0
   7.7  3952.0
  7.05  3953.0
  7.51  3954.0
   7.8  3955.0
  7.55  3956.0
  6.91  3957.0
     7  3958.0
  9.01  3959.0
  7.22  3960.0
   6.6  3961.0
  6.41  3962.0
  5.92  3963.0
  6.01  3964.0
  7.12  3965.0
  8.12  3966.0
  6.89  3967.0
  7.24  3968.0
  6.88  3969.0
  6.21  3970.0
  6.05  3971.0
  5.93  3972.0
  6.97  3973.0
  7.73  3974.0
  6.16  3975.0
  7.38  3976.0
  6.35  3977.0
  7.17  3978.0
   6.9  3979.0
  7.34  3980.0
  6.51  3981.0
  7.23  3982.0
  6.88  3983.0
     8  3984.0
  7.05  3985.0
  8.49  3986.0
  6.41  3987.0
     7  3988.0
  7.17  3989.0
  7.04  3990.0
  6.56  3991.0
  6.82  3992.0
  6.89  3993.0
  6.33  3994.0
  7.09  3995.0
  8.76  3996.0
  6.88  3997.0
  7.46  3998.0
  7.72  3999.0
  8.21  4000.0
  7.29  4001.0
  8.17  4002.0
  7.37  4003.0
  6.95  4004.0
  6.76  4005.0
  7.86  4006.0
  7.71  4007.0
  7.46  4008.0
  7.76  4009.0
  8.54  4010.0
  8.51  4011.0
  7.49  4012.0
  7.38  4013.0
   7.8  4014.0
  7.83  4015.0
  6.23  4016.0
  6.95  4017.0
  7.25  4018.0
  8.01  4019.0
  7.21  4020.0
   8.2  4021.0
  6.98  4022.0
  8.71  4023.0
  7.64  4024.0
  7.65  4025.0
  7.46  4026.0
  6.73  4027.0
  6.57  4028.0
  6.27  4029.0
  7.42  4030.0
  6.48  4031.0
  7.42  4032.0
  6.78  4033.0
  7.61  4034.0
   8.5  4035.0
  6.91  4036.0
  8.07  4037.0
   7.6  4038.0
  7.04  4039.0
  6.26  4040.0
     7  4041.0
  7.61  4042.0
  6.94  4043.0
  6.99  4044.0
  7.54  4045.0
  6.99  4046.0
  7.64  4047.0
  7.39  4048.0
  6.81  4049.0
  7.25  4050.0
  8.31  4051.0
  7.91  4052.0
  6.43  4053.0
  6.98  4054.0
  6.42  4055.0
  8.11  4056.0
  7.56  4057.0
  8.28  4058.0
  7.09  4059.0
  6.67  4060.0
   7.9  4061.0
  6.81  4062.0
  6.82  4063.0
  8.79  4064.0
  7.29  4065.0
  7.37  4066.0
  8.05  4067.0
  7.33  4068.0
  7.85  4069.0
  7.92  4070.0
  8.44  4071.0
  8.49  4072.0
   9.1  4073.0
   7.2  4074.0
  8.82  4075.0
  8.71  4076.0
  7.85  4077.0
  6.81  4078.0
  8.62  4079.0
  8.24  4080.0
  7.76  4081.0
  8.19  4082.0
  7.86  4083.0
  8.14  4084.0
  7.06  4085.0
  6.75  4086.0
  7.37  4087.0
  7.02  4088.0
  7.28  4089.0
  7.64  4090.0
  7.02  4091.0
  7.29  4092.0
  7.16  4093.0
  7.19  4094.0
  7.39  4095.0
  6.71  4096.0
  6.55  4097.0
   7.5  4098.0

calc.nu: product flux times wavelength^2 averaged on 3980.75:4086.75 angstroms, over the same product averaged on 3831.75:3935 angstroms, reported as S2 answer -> 1.1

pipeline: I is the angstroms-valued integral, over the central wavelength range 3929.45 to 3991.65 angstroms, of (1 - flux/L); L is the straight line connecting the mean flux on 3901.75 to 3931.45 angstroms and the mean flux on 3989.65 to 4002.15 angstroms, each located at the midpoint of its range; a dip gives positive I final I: 2.8 angstroms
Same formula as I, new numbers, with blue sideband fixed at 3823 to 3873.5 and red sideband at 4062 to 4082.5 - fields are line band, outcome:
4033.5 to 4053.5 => 1.3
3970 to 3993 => 1.9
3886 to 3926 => 0.3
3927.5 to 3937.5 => 1.0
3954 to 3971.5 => 1.1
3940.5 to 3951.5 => 0.7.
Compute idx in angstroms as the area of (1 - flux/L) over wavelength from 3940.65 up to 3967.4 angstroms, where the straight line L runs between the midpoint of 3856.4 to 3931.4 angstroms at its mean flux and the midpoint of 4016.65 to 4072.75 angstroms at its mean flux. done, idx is 0.61 angstroms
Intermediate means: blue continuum 7.12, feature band 7.07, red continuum 7.41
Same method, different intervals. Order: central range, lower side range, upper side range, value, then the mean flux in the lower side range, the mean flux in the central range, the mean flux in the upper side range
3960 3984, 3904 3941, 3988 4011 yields 1.5 angstroms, 7.04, 6.82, 7.42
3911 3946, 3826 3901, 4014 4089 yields 1.0 angstroms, 7.01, 6.96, 7.49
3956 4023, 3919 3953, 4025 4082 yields -1.0 angstroms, 6.79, 7.22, 7.49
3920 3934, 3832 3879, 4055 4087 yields 1.3 angstroms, 7.05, 6.6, 7.77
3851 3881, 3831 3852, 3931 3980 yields -1.0 angstroms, 6.93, 7.16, 6.9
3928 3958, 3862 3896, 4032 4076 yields 1.7 angstroms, 7.13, 6.87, 7.52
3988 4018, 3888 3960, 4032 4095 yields -0.3 angstroms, 7.07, 7.4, 7.53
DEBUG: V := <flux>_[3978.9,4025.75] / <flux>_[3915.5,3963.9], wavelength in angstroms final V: 1.1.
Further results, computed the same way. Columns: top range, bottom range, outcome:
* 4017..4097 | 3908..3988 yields 1.07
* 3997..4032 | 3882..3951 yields 1.07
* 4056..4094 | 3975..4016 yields 1.05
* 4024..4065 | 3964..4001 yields 1.03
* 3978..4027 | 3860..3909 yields 1.03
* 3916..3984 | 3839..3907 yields 0.98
